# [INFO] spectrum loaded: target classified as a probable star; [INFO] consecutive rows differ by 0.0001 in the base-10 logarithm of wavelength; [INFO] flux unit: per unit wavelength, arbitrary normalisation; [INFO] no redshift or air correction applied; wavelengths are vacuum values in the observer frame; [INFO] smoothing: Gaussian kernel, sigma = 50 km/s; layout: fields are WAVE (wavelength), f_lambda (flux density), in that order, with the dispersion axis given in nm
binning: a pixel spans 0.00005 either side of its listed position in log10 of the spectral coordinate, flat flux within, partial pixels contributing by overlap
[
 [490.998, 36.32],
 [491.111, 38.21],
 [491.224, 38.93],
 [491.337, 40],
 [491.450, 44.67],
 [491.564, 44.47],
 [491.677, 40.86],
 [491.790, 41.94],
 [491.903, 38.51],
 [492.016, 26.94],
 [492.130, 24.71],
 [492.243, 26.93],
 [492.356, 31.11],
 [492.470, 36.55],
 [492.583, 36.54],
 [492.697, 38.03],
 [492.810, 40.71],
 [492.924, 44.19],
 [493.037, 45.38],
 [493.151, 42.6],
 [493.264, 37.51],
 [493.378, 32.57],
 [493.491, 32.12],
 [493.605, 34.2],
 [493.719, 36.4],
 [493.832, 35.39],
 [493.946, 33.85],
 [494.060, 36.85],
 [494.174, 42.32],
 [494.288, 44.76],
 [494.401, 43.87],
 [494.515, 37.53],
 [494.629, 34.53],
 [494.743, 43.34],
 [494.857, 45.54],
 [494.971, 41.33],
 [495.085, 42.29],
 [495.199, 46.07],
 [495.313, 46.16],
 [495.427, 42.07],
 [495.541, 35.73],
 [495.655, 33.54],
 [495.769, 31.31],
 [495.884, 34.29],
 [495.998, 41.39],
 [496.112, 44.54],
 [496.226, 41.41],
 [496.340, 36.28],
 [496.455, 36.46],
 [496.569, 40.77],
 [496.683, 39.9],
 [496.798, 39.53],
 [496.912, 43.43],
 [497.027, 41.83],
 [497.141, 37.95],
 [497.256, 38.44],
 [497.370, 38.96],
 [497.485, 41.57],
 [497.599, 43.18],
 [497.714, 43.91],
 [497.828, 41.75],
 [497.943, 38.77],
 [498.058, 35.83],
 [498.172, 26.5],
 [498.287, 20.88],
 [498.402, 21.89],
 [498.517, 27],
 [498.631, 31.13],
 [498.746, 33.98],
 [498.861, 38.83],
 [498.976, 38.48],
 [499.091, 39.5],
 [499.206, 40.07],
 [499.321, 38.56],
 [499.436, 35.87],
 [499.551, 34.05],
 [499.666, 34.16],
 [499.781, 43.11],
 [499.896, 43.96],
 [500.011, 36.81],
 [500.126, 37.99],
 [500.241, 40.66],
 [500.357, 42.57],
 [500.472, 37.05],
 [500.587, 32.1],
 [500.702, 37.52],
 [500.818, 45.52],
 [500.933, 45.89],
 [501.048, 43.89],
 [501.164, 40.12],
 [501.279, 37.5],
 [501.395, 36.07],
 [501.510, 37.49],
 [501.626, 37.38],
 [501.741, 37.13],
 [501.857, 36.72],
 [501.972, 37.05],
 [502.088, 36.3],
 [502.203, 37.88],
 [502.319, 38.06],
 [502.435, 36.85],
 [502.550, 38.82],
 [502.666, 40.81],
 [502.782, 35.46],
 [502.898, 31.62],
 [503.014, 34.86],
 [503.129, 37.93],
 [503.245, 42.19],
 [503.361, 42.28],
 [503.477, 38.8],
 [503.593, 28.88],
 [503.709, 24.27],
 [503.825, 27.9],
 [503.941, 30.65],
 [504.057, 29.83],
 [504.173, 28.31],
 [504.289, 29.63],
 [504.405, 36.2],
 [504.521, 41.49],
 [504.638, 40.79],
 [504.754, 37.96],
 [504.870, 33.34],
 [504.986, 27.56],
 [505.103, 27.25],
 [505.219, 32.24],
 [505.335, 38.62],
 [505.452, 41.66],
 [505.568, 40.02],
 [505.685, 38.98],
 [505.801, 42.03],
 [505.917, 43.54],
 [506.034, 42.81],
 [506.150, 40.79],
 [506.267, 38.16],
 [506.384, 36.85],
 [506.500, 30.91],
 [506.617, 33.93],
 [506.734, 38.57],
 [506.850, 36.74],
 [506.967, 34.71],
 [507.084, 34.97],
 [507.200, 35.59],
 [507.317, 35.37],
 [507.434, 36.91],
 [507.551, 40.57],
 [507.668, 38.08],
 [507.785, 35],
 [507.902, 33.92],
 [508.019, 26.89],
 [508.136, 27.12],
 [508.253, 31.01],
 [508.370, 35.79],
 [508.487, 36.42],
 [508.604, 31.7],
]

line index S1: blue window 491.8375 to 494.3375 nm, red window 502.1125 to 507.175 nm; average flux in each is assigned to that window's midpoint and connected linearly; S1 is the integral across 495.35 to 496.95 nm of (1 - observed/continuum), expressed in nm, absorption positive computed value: -0.11 nm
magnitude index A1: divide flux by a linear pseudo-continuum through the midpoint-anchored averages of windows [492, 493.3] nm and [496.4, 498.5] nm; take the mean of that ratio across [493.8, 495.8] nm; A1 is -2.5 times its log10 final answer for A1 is -0.10 mag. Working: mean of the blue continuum 36.2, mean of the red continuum 37.1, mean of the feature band 40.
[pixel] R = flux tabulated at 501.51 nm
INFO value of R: 37.49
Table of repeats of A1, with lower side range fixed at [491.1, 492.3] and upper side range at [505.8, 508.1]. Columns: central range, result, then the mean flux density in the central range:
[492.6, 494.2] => -0.030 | 37.9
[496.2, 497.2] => -0.081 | 39.7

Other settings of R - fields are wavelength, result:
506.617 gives 33.93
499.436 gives 35.87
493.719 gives 36.4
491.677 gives 40.86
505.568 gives 40.02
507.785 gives 35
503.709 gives 24.27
